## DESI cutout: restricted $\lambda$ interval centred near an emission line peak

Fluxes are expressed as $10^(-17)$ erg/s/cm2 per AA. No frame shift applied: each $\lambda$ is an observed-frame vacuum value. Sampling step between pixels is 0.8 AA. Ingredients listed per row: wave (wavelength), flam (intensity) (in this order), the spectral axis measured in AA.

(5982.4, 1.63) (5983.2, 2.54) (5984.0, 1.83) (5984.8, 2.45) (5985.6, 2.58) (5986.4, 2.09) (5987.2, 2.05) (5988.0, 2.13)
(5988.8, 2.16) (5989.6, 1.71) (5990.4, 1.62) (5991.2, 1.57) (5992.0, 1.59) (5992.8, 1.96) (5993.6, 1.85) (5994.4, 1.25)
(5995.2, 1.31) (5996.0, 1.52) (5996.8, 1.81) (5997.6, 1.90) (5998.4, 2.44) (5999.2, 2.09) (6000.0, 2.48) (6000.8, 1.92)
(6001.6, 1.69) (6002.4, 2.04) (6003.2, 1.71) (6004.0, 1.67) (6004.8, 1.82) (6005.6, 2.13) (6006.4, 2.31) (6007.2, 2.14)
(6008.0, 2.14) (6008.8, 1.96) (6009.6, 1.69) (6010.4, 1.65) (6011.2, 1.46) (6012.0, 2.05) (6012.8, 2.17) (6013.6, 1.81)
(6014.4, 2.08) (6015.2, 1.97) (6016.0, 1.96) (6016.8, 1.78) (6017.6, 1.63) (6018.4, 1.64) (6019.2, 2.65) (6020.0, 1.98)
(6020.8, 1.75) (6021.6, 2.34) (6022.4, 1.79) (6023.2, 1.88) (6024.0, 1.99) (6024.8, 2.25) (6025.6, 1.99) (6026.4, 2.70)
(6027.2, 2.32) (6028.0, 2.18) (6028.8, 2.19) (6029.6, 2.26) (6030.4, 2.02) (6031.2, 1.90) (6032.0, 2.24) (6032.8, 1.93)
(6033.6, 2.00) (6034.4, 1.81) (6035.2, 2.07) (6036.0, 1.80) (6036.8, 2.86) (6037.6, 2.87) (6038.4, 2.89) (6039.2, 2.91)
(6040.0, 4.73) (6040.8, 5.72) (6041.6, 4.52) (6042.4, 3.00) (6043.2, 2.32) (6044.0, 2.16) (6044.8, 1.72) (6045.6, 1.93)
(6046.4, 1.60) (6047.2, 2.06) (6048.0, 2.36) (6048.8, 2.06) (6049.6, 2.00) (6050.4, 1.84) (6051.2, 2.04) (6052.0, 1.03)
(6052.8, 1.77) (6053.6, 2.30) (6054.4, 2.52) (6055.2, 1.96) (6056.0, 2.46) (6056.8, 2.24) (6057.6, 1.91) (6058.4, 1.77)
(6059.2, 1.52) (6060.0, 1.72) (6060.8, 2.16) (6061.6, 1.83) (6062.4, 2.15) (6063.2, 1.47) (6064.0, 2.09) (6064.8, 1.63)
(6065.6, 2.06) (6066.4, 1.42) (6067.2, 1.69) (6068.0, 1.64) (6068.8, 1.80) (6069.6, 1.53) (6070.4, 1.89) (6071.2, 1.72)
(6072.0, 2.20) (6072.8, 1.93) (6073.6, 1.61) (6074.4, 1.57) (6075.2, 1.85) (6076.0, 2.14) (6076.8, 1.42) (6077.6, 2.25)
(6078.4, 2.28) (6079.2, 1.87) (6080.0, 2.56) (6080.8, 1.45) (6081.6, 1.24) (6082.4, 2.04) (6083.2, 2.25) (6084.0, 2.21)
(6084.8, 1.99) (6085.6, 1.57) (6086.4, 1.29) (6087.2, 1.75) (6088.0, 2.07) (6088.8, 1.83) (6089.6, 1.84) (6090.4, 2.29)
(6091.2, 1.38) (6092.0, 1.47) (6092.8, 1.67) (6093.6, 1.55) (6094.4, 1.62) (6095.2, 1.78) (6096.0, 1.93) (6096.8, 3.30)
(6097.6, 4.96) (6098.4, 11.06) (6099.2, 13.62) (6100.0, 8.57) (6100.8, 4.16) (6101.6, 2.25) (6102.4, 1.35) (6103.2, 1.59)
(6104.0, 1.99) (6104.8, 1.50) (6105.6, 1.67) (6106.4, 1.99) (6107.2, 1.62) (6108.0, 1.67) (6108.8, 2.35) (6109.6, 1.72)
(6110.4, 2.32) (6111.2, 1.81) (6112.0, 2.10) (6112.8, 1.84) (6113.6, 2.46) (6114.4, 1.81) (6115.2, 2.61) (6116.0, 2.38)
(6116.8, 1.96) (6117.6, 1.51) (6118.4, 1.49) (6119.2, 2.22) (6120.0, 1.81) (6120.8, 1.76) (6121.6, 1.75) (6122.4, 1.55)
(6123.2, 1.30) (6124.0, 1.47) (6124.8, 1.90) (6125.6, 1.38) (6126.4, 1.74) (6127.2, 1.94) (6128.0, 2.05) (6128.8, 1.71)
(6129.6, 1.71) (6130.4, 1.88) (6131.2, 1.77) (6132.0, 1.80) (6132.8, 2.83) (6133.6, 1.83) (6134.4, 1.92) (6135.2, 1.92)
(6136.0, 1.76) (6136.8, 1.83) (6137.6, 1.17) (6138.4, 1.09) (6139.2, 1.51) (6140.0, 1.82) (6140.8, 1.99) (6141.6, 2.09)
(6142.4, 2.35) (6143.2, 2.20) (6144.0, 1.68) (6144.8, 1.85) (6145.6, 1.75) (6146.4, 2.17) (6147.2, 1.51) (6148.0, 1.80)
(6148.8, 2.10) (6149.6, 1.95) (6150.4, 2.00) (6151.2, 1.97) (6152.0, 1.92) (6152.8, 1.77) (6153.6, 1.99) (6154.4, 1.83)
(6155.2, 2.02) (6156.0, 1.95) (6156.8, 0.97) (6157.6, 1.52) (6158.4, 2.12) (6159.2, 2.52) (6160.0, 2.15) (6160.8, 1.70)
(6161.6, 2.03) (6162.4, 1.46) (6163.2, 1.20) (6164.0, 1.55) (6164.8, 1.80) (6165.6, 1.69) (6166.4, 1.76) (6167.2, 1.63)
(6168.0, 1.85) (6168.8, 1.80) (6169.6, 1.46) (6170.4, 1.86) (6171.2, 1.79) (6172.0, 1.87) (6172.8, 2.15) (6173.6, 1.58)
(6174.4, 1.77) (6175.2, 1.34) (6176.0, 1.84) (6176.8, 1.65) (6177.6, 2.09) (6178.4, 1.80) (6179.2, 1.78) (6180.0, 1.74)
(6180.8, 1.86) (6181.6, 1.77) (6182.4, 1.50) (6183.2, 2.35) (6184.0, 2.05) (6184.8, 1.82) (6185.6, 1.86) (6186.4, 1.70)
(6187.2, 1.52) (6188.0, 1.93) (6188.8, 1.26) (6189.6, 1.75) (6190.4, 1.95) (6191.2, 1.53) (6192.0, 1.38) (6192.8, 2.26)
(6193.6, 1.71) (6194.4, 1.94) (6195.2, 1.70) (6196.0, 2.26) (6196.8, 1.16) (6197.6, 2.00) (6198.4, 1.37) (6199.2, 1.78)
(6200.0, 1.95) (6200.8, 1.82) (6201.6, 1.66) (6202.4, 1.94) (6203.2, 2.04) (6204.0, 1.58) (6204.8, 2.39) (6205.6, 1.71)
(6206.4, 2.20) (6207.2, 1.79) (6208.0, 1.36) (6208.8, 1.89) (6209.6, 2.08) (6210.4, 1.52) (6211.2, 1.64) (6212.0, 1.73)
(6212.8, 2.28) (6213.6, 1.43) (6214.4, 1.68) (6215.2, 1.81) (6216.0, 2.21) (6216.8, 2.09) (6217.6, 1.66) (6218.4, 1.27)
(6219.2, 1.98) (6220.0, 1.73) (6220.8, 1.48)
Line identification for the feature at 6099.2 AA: [O III] 5007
